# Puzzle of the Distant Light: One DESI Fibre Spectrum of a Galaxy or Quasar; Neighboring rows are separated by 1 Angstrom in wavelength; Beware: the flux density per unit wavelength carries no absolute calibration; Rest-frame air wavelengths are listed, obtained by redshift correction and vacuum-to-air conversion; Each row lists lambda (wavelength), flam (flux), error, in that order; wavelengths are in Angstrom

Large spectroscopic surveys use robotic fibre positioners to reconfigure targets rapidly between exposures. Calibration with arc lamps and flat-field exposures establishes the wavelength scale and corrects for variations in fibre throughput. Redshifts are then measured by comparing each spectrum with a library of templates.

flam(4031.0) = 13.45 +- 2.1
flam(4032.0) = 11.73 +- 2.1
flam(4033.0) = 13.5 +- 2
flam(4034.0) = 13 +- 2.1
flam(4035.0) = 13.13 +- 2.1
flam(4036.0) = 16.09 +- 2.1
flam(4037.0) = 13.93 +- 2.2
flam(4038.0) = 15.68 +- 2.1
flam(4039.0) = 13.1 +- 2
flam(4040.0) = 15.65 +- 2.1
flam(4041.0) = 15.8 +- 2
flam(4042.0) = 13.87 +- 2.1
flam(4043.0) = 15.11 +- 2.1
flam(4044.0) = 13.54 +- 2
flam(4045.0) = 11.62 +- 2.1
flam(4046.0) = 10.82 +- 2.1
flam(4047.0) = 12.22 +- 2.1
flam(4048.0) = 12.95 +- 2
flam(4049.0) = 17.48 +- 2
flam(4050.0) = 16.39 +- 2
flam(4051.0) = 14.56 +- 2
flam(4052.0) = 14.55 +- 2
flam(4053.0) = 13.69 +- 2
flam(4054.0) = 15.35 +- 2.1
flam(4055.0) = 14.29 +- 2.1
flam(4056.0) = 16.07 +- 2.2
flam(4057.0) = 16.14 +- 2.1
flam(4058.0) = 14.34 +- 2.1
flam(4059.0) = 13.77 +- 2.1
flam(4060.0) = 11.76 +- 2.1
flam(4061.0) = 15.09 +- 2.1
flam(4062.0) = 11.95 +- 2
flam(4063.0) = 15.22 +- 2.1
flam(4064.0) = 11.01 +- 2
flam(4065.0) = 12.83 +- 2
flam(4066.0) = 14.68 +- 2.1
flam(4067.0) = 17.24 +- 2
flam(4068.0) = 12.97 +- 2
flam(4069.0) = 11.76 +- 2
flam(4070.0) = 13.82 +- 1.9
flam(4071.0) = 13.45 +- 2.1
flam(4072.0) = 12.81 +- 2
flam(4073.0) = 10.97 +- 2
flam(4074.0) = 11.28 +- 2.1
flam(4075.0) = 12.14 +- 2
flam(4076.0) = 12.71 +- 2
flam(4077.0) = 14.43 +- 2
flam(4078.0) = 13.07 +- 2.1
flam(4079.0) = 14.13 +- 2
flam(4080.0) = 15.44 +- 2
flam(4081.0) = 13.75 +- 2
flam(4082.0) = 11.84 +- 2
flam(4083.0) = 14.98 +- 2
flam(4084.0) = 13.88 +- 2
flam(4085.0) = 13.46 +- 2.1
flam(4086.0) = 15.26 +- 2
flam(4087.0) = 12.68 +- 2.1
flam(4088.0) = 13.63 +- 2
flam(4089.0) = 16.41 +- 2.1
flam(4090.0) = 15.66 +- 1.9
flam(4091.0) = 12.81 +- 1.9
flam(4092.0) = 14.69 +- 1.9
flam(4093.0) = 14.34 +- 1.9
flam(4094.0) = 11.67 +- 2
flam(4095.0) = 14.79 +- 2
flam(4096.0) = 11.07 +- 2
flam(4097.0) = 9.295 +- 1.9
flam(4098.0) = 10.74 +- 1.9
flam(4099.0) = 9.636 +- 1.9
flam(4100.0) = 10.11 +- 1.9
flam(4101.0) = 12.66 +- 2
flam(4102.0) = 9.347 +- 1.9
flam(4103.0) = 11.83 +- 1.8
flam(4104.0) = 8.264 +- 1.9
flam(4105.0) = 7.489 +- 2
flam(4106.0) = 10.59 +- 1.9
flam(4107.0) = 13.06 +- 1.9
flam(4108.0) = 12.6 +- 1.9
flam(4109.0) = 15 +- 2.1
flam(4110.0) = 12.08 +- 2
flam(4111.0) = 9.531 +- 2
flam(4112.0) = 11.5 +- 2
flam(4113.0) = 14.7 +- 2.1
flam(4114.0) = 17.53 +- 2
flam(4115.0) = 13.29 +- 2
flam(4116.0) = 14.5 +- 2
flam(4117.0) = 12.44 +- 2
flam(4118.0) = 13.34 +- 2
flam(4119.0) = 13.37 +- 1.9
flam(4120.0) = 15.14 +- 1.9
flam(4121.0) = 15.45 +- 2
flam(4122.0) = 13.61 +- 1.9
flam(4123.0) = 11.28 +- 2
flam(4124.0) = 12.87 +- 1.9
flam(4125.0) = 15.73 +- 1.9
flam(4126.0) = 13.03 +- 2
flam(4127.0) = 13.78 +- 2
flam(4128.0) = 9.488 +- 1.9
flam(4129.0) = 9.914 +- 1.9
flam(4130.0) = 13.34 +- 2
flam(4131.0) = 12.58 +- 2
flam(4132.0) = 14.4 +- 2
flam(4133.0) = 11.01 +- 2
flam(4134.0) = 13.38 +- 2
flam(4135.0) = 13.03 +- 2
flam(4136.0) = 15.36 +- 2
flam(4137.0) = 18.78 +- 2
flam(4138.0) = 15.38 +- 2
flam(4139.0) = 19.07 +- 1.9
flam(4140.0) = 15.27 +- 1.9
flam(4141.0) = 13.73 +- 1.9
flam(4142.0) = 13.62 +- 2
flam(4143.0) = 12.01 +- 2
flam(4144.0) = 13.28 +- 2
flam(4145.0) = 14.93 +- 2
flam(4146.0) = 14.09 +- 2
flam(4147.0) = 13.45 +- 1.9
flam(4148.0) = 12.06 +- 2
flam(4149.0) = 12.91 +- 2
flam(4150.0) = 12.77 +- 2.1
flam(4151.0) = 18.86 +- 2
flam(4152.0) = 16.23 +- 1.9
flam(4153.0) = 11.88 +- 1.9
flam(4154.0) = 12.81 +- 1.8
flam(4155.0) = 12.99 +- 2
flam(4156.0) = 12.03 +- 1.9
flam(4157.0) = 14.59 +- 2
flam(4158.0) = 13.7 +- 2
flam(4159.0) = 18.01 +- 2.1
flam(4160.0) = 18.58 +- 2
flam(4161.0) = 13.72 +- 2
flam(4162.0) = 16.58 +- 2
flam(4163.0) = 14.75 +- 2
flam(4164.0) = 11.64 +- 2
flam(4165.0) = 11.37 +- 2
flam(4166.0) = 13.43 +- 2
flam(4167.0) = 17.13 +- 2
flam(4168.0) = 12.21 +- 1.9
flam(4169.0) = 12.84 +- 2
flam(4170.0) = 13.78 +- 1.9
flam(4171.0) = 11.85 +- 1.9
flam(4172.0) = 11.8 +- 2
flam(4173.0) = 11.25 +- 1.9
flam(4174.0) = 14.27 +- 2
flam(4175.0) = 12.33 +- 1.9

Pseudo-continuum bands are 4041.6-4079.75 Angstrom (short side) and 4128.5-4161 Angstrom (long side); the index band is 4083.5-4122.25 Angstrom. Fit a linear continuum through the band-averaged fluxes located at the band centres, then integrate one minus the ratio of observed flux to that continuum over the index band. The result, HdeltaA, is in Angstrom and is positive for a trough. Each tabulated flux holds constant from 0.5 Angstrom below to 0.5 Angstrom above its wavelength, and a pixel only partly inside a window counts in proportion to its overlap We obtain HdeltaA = 3.3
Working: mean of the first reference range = 13.7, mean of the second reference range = 14.2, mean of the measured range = 12.7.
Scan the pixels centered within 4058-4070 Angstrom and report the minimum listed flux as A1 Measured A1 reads 11.01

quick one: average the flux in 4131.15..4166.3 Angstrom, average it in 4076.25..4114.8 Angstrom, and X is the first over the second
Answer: 1.1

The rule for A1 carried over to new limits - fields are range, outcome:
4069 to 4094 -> 10.97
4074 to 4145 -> 7.489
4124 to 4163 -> 9.488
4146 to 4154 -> 11.88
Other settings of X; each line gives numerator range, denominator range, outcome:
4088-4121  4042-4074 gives 0.91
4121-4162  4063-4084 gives 1.05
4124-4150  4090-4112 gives 1.18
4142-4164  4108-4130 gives 1.08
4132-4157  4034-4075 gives 1.02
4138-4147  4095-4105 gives 1.39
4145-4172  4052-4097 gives 1.02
